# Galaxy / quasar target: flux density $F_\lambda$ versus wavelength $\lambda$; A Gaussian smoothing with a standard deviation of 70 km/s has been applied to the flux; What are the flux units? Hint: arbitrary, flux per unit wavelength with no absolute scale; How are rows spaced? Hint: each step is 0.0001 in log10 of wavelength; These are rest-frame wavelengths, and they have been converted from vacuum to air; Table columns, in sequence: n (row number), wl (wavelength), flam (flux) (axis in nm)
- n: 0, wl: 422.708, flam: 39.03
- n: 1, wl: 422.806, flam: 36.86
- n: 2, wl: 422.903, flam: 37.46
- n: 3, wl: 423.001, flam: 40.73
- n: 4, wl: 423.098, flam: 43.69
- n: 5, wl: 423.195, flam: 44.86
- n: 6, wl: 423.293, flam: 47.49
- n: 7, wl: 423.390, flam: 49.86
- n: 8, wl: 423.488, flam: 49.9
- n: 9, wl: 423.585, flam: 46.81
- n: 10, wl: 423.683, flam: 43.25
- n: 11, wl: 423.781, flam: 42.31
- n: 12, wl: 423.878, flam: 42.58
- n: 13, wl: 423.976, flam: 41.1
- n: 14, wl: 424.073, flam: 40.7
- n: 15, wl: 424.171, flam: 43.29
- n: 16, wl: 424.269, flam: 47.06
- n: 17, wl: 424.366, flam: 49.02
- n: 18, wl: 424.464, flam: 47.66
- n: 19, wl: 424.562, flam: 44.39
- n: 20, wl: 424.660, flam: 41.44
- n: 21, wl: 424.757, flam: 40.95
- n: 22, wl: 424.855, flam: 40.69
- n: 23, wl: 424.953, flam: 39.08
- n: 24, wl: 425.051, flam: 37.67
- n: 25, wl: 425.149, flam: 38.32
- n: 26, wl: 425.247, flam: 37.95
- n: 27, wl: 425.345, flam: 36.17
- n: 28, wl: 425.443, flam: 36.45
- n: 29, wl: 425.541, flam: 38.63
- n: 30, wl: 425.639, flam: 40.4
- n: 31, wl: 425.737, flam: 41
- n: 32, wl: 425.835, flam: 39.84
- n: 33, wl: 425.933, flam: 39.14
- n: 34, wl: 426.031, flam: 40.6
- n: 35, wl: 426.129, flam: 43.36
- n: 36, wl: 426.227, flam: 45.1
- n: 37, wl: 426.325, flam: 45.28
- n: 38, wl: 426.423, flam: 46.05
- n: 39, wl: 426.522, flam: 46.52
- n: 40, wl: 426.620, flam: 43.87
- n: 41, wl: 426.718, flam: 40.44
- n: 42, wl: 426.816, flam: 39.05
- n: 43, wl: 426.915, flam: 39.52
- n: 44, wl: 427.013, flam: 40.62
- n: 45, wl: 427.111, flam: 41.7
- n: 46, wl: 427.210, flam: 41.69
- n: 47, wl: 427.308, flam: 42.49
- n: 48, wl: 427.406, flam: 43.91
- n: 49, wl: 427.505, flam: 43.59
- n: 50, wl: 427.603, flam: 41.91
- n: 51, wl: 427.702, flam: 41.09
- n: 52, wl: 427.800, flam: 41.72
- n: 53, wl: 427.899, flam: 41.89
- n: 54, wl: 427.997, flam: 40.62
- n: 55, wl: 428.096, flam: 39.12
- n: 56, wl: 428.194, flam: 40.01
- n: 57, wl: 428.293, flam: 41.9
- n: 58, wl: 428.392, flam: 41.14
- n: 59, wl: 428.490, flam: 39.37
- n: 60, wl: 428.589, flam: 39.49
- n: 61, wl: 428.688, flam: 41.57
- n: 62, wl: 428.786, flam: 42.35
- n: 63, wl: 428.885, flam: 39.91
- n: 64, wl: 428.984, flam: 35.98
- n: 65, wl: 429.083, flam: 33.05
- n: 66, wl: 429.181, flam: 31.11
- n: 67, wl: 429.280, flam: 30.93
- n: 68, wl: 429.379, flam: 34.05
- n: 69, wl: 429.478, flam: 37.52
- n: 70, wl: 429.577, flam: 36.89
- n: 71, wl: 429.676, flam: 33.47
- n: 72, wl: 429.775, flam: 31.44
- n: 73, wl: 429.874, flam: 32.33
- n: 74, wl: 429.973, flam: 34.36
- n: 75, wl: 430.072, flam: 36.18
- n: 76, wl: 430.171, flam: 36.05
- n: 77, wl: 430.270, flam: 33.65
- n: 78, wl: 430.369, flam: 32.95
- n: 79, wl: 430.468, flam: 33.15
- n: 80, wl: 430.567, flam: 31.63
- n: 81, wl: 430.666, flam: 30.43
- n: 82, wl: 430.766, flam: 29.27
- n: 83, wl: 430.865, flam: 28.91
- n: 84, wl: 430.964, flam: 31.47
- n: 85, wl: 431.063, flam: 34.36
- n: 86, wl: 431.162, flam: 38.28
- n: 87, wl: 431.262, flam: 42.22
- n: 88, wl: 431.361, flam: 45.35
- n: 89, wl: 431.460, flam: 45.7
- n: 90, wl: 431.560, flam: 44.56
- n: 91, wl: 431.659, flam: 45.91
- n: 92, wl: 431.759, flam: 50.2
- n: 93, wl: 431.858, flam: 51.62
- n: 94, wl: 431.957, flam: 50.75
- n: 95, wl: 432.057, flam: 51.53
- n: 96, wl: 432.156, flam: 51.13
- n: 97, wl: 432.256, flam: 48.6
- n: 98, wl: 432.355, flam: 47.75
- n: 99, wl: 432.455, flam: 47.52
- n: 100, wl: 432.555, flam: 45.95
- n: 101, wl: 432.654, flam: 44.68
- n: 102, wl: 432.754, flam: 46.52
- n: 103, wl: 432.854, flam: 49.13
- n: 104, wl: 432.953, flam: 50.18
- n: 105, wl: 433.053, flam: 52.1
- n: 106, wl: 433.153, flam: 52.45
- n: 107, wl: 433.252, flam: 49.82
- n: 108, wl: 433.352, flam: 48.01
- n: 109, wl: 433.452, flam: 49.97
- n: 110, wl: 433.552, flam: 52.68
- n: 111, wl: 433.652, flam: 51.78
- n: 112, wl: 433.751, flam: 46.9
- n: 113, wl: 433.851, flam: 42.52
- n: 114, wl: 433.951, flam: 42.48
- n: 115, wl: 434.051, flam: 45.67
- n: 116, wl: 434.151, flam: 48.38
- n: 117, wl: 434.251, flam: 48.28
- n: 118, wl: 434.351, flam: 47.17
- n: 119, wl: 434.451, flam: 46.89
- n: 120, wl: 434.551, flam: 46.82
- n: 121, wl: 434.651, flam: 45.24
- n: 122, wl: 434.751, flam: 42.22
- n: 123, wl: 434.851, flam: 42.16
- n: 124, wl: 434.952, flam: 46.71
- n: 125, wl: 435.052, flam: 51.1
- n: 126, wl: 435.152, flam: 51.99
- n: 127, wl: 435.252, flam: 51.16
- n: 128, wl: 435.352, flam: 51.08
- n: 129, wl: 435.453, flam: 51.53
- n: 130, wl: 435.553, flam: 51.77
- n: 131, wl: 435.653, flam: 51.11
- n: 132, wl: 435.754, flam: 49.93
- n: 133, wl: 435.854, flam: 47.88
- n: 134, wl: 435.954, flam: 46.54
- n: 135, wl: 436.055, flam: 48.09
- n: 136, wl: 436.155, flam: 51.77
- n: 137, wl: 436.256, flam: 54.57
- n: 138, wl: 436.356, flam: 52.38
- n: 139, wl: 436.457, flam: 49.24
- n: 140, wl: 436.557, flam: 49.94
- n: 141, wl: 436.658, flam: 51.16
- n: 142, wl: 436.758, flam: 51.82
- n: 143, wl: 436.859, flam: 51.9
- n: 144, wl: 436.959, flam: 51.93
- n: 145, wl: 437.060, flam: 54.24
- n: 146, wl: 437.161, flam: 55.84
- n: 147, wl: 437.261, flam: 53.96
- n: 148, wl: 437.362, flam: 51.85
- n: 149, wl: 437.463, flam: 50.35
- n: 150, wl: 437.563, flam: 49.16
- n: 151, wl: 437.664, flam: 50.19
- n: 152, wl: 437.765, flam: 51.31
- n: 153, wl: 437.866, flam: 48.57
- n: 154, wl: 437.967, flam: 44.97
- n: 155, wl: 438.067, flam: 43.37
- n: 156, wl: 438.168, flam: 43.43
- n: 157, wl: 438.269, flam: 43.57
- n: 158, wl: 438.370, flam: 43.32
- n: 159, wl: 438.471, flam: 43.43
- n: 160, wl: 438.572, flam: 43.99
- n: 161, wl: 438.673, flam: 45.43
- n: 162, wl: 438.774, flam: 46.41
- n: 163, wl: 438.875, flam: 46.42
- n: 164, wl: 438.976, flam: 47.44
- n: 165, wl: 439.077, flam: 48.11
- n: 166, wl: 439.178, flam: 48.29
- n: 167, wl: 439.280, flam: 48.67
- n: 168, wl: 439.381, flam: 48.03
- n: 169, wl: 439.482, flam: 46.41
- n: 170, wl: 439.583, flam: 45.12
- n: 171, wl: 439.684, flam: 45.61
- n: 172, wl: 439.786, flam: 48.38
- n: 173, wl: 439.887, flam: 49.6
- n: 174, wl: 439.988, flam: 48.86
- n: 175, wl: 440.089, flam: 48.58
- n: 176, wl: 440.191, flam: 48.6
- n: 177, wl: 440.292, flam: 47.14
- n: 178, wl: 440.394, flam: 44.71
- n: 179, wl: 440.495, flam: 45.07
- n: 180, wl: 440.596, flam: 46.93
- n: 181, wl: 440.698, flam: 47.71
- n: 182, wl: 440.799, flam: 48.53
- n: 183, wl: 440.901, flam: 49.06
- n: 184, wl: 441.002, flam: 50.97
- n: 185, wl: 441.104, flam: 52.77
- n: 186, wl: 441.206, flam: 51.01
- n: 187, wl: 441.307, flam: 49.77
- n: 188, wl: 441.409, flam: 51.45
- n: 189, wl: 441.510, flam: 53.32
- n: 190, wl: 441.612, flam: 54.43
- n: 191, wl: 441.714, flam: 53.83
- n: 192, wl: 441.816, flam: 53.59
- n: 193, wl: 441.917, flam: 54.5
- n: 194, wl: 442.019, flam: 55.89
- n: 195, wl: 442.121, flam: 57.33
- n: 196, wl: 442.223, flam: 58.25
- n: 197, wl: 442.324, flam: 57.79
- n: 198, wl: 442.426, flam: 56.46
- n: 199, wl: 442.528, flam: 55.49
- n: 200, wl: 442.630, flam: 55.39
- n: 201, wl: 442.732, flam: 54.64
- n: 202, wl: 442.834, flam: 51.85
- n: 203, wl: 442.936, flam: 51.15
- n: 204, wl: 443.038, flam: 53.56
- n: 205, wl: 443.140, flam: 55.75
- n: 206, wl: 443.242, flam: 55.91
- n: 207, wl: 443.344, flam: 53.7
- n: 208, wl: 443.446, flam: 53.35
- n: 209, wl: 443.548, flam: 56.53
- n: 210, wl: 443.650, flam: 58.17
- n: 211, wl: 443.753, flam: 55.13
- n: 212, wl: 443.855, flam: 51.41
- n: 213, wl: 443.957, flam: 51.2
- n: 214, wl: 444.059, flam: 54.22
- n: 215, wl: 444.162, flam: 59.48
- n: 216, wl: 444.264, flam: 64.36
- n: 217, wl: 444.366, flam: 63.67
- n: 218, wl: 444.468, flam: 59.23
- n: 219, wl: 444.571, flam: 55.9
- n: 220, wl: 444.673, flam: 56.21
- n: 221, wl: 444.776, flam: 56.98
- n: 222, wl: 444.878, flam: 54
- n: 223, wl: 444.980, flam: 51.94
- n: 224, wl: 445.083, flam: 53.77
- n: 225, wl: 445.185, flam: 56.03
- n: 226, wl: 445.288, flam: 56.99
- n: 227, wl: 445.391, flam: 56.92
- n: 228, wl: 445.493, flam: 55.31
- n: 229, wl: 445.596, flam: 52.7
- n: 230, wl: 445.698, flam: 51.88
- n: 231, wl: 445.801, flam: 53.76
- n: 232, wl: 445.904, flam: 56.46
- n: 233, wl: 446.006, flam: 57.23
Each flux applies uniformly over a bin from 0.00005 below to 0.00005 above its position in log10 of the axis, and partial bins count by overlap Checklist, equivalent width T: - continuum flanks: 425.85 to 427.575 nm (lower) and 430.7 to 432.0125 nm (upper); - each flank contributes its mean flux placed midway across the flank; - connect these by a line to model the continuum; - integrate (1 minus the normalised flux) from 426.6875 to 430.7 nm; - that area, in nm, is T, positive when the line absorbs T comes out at 0.40 nm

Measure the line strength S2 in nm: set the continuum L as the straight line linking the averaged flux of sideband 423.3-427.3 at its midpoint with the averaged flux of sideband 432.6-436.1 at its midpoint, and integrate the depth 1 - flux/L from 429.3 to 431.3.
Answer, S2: 0.52 nm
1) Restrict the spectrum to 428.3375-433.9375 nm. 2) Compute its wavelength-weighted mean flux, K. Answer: 41.4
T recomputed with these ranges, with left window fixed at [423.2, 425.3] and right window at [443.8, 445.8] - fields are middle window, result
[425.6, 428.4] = 0.199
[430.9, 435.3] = 0.170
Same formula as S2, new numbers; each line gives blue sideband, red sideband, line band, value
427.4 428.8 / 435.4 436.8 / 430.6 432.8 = 0.11 nm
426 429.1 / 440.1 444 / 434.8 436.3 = -0.07 nm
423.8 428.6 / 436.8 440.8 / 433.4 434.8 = -0.04 nm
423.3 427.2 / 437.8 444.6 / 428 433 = 0.60 nm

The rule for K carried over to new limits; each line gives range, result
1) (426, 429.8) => 40.1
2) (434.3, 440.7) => 48.4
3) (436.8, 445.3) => 51.6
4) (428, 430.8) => 35.8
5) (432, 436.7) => 48.8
